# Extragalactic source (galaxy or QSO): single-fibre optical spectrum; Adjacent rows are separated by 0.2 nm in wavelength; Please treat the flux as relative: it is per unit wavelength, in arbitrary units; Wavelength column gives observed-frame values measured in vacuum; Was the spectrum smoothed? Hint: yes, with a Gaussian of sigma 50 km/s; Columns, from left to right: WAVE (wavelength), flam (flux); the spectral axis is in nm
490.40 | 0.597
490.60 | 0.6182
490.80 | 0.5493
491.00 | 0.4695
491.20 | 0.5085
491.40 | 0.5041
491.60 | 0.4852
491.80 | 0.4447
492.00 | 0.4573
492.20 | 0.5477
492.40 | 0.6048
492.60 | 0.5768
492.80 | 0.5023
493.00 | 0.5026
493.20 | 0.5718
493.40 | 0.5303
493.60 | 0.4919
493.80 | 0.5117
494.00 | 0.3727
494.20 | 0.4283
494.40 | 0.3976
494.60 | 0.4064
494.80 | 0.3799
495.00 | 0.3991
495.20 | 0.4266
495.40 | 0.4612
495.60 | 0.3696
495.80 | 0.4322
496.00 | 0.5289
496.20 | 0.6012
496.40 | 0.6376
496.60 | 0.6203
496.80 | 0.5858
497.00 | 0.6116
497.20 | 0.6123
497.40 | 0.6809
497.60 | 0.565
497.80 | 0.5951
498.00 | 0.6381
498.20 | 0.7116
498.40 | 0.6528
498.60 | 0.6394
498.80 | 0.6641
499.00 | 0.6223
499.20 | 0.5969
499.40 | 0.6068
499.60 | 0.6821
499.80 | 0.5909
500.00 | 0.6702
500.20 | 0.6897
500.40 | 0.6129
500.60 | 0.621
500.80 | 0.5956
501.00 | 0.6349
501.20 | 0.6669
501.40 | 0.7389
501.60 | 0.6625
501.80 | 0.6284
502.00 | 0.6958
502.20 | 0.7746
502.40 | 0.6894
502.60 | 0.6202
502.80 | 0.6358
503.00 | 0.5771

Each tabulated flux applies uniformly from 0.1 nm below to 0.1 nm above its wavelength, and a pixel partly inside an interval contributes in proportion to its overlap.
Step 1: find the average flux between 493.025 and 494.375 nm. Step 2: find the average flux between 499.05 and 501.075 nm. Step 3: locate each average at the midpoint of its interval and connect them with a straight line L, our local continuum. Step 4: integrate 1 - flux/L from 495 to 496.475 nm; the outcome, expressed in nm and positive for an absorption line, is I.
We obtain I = 0.124 nm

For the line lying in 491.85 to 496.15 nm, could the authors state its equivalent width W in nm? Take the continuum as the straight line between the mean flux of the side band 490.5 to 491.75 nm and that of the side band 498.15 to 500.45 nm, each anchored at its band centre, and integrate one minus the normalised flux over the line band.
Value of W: 0.68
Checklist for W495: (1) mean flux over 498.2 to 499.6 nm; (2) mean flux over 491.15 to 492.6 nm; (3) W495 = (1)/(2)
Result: 1.25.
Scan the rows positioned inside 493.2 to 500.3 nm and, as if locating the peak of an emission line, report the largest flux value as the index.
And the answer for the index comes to 0.7116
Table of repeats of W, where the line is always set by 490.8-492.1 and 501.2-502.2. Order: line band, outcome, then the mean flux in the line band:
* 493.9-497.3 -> 0.50 nm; 0.487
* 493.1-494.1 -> 0.06 nm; 0.496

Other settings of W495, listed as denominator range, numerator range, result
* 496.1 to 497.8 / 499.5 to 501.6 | 1.06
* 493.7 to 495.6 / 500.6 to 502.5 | 1.61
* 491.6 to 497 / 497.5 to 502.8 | 1.31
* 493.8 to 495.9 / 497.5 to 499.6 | 1.53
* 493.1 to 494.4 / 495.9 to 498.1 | 1.27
